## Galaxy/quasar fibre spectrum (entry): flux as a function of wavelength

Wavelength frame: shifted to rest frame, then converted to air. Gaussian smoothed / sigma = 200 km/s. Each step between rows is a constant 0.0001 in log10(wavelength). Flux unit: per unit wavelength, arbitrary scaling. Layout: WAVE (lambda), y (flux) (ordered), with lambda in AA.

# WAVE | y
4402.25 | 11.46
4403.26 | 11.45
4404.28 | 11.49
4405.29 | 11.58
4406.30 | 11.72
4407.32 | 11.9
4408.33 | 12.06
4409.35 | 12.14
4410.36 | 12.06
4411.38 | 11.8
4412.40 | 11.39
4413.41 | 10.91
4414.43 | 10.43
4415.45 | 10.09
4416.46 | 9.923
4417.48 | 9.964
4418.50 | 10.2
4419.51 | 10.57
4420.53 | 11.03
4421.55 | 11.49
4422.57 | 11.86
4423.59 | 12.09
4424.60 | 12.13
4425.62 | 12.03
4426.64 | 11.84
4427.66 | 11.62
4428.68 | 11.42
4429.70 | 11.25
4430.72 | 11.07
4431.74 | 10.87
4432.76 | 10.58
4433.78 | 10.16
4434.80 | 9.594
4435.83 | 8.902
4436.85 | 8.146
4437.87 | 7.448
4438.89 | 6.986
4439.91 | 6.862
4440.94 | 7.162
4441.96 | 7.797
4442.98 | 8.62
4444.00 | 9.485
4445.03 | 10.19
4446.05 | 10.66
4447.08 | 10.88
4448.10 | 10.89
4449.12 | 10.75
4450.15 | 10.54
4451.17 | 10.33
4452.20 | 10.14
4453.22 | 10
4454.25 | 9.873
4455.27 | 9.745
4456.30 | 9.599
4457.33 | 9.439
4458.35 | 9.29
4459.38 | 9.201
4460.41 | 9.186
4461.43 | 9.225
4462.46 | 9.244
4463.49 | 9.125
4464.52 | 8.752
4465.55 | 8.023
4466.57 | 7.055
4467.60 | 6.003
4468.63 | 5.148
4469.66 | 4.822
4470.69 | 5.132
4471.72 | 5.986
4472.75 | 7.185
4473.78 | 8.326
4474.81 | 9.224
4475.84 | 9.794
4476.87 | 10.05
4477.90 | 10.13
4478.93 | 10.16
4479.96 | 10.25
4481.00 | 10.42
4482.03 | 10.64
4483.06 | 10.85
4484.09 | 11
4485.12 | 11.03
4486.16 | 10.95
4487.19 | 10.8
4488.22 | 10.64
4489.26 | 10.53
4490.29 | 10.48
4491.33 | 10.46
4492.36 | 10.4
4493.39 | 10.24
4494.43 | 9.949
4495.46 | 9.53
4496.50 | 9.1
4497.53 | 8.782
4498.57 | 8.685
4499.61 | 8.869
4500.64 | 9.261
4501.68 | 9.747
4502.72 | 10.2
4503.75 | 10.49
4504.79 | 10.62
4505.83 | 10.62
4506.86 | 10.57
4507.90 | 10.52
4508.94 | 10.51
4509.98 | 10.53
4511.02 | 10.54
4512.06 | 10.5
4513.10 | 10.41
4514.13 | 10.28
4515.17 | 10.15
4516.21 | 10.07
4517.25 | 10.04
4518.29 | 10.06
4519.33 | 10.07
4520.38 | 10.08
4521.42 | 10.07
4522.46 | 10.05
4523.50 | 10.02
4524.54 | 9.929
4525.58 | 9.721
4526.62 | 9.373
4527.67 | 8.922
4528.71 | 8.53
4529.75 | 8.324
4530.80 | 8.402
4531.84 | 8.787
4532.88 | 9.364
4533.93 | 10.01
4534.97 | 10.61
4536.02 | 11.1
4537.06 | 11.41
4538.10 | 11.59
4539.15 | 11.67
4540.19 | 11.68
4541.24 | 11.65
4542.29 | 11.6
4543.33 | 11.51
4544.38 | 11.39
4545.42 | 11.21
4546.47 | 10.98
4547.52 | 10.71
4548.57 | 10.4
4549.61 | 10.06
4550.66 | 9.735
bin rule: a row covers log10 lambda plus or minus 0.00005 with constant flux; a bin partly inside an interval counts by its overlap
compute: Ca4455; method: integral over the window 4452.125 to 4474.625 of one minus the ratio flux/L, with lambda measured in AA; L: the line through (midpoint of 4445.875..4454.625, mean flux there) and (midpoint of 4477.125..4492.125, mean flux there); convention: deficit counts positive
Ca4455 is 5.0 AA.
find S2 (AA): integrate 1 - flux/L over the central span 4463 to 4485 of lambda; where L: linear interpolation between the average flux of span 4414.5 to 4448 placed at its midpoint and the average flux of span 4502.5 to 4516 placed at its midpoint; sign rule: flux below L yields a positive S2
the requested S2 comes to 3.8 AA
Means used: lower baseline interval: 10.1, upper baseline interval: 10.5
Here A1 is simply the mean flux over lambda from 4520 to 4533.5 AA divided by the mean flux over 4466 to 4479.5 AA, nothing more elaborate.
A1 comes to 1.22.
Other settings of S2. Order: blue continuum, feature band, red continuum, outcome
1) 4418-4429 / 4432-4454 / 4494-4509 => 3.37 AA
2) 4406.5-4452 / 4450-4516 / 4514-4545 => 5.05 AA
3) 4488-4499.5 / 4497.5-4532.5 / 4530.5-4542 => 1.35 AA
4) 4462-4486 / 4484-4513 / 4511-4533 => -3.17 AA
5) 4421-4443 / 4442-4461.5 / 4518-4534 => 0.09 AA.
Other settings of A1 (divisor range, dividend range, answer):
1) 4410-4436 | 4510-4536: 0.89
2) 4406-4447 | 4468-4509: 0.92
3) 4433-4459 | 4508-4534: 1.05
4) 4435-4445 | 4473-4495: 1.27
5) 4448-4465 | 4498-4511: 1.04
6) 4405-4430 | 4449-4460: 0.87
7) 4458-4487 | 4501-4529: 1.15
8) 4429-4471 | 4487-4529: 1.11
